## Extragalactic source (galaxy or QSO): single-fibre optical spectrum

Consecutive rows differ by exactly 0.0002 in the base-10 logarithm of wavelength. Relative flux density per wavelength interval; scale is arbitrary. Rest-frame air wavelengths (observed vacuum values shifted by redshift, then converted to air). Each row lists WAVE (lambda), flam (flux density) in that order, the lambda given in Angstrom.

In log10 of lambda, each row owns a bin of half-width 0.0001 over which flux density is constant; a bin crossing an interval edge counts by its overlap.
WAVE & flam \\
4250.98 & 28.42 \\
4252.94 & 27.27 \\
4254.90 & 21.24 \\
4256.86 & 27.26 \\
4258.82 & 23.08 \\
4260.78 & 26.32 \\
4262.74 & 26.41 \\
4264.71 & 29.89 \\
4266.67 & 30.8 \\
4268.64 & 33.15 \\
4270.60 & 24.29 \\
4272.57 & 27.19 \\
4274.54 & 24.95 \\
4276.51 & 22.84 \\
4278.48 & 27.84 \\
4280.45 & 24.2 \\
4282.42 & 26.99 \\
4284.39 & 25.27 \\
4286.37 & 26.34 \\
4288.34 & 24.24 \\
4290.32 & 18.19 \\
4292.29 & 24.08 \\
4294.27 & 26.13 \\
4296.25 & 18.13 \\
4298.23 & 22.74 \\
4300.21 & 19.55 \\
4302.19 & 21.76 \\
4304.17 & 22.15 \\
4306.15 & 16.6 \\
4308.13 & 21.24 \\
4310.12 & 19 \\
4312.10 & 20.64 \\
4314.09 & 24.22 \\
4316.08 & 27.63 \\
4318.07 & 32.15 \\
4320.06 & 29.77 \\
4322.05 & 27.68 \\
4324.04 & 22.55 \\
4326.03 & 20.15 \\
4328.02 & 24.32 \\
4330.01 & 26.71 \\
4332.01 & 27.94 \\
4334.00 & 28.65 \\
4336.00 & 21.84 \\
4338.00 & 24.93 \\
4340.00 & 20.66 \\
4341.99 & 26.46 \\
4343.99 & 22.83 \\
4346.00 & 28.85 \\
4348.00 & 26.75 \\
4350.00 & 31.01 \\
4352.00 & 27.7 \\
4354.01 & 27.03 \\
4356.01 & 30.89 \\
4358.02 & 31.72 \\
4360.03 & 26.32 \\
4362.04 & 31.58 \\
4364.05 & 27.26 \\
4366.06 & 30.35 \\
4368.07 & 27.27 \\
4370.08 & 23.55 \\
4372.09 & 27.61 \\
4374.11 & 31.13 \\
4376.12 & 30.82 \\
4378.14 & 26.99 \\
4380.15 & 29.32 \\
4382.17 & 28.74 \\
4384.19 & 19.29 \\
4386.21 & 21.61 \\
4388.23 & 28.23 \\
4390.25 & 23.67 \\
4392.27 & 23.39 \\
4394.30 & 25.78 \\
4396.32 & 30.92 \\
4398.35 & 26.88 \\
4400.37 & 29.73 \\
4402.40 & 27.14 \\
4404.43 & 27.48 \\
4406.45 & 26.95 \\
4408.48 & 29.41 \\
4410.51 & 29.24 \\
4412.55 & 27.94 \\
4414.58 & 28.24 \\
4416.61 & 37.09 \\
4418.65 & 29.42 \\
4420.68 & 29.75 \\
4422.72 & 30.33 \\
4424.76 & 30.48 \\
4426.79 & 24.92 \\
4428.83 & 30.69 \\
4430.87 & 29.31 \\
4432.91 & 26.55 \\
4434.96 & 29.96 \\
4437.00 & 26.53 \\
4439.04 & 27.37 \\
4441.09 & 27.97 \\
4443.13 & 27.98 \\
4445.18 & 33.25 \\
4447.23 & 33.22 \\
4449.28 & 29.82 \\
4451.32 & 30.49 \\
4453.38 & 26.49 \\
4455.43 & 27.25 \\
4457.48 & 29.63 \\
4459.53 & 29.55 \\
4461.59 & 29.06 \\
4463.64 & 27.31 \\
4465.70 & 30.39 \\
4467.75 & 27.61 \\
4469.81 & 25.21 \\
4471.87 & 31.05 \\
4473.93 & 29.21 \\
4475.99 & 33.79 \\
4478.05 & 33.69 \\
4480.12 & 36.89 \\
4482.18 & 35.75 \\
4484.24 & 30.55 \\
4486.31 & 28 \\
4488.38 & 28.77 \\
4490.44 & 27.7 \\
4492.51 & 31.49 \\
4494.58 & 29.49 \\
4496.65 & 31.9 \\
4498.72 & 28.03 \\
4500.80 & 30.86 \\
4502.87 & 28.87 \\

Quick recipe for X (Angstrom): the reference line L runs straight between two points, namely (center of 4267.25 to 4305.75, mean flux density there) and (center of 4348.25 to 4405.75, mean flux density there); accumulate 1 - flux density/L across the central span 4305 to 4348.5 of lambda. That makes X 1.90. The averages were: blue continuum 24.2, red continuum 27.6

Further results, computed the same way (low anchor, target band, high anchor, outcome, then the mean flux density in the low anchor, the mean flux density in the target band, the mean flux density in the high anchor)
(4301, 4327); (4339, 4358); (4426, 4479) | -1.71 Angstrom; 23.5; 27.2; 29.2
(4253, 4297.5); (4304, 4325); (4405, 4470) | 1.82 Angstrom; 25.4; 24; 29.1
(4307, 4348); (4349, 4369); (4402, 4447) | -2.16 Angstrom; 24.9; 29.1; 29.1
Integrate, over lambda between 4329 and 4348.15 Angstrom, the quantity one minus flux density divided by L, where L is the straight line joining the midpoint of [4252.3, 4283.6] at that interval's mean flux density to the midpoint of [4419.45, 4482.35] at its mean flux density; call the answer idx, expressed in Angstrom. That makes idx 1.5 Angstrom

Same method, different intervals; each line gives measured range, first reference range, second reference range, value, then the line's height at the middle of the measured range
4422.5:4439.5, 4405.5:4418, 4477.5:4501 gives 0.96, 30.1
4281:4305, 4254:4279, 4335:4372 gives 3.34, 26.7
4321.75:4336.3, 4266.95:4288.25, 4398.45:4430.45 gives 1.29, 27.4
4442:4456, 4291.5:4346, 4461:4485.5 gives -0.04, 29.8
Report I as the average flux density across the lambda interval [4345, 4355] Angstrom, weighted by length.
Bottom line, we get 28.3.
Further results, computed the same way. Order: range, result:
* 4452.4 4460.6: 28.2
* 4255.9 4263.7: 25.8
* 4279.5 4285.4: 25.5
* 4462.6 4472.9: 28.3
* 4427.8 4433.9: 28.9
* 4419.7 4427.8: 28.9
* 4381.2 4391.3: 24.3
